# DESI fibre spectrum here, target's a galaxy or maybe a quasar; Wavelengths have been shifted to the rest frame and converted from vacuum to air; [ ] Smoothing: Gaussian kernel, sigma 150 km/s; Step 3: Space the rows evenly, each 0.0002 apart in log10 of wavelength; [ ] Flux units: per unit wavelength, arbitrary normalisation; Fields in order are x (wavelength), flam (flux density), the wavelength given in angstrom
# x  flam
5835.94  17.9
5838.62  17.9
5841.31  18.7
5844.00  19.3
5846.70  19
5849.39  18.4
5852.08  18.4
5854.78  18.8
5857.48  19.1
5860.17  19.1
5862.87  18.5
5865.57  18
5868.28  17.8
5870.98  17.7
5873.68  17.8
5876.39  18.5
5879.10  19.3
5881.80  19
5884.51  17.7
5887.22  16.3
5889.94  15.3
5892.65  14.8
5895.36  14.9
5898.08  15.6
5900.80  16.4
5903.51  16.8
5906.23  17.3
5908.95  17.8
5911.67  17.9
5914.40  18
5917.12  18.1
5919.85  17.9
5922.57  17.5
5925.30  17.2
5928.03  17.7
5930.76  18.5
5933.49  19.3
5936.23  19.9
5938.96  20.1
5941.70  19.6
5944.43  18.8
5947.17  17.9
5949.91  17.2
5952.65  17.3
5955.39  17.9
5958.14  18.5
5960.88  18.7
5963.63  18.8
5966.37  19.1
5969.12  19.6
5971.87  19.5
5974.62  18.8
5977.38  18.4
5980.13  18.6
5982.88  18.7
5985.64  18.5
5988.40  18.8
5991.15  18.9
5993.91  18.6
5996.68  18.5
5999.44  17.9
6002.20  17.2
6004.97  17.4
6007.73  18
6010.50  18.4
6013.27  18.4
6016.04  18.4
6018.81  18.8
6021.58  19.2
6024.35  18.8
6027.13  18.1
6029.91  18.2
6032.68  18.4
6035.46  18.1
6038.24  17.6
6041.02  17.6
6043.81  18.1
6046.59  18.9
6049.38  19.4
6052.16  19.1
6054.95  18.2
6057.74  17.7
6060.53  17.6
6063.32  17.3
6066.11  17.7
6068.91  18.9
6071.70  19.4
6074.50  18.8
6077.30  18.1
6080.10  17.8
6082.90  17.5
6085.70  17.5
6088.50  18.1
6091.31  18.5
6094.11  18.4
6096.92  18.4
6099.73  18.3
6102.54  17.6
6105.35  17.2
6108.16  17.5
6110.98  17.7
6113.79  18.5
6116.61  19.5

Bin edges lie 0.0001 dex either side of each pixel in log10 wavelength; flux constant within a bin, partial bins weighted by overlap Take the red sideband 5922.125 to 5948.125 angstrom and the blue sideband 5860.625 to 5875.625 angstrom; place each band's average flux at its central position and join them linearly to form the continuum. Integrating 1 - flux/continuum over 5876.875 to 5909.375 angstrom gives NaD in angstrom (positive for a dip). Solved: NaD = 2.67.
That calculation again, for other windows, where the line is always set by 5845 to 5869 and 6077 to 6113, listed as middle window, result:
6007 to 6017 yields -0.1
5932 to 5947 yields -0.9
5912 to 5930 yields 0.6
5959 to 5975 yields -0.7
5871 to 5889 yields 0.5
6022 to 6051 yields -0.5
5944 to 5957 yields 0.4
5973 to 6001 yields -0.5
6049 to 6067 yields -0.1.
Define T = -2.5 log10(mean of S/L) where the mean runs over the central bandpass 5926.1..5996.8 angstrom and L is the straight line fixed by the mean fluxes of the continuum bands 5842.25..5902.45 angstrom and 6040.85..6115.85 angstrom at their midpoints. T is -0.047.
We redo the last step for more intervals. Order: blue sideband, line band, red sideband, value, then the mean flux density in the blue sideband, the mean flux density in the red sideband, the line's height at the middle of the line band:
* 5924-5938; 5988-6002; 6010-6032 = 0.01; 18.6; 18.5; 18.6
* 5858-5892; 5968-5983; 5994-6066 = -0.05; 17.9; 18.2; 18.1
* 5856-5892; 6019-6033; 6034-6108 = -0.03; 17.9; 18.1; 18.1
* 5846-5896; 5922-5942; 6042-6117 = -0.05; 17.8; 18.2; 17.9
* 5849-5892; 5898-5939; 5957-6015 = 0.02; 18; 18.5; 18.2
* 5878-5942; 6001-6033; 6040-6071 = -0.01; 17.6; 18.3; 18.1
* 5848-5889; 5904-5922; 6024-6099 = 0.03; 18.3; 18.2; 18.3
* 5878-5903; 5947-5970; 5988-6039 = -0.05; 16.6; 18.3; 17.5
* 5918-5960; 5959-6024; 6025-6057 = -0.01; 18.4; 18.3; 18.3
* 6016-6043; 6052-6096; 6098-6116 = 0.00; 18.3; 17.9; 18.1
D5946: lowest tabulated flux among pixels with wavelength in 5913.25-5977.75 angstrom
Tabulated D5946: 17.2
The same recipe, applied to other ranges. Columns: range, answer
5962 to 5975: 18.8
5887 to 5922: 14.8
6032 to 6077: 17.3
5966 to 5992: 18.4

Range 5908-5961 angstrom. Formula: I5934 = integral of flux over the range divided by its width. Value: 18.3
